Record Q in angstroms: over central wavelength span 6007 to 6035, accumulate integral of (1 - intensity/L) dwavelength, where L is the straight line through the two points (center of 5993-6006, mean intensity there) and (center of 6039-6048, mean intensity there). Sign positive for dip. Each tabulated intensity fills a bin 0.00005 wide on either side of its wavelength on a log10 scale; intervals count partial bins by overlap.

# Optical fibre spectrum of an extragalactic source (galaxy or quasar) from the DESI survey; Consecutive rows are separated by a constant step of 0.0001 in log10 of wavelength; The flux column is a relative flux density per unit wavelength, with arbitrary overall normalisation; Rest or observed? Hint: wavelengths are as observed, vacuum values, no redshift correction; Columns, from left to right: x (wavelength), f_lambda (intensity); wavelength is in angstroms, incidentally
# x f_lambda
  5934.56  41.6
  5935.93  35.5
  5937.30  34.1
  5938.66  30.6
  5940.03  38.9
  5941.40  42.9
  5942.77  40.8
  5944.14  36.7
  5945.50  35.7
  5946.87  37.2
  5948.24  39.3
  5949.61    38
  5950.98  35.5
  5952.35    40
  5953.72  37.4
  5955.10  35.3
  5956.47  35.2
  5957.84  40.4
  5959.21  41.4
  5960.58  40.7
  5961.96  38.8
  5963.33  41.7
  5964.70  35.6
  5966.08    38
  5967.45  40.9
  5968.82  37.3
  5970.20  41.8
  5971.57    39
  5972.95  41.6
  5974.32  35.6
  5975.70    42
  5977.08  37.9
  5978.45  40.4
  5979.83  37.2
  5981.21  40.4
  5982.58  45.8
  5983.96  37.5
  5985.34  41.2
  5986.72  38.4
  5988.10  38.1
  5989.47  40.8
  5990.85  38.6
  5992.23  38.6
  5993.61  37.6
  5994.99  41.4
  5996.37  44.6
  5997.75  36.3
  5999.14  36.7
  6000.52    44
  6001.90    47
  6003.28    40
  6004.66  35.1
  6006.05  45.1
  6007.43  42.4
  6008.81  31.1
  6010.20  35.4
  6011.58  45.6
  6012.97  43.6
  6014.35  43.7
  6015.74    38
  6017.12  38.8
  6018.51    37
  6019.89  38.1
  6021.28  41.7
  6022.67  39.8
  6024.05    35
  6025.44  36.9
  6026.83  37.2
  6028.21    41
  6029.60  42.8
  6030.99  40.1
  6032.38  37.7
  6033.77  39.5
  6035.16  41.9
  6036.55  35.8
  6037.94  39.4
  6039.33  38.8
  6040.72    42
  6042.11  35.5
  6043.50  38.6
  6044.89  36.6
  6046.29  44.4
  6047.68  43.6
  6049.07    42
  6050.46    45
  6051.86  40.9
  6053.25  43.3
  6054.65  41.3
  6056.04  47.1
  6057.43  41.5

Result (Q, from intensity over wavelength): 0.6 angstroms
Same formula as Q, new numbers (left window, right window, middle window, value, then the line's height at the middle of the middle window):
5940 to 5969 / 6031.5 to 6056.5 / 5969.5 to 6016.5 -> -0.7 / 39.5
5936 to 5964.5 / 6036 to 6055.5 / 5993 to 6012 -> -0.3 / 39.4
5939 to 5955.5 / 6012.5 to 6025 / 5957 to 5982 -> -0.7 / 38.4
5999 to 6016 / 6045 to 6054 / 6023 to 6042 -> 1.3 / 41.9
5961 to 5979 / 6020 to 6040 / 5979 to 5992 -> -0.2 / 39.2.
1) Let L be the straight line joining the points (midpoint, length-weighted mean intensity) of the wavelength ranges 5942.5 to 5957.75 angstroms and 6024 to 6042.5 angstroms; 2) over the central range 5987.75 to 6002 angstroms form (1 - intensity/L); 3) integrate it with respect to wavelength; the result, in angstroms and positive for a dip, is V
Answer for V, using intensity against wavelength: -0.69 angstroms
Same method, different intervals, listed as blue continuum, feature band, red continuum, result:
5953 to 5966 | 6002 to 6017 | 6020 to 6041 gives -0.5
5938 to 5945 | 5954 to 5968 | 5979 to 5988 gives 0.0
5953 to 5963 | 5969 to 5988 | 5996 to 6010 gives -0.3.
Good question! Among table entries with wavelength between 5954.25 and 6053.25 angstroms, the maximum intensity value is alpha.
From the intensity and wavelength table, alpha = 47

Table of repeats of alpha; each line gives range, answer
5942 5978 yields 42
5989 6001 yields 44.6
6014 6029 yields 43.7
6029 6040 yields 42.8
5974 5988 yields 45.8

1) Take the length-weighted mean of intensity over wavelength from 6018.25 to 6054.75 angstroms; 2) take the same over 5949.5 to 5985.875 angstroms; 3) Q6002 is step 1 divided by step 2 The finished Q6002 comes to 1.02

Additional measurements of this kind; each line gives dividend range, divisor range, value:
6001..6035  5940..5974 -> 1.03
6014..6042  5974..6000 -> 0.99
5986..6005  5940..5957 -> 1.05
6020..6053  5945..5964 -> 1.04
